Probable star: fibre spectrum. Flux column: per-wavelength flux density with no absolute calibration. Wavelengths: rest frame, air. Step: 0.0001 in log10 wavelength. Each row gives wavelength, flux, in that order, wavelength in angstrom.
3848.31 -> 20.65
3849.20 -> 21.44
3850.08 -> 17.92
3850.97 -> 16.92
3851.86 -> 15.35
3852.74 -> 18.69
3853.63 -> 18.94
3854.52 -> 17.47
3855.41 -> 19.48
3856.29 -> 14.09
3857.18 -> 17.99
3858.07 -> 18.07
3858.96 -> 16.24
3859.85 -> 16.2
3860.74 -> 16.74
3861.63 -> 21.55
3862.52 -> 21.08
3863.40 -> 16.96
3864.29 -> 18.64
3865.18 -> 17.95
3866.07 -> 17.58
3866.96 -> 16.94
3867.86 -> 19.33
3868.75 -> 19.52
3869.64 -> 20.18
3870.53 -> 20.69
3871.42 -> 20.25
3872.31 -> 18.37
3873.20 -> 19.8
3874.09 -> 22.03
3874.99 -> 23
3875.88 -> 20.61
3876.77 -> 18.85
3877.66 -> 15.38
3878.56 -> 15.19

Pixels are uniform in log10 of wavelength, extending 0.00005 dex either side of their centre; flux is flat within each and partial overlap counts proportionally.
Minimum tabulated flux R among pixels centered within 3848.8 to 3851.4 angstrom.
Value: 16.92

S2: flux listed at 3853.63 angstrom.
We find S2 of 18.94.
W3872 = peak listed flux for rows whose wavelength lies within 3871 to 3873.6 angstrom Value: 20.25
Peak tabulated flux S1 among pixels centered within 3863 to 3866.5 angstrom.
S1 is 18.64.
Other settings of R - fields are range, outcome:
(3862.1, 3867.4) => 16.94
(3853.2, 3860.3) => 14.09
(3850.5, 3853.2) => 15.35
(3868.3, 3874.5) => 18.37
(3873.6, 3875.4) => 22.03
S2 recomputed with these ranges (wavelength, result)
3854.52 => 17.47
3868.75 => 19.52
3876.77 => 18.85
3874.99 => 23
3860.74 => 16.74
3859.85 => 16.2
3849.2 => 21.44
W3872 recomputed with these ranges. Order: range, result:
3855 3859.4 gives 19.48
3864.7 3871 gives 20.69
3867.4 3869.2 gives 19.52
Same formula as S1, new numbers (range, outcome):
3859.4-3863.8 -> 21.55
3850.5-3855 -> 18.94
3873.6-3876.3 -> 23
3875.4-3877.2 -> 20.61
